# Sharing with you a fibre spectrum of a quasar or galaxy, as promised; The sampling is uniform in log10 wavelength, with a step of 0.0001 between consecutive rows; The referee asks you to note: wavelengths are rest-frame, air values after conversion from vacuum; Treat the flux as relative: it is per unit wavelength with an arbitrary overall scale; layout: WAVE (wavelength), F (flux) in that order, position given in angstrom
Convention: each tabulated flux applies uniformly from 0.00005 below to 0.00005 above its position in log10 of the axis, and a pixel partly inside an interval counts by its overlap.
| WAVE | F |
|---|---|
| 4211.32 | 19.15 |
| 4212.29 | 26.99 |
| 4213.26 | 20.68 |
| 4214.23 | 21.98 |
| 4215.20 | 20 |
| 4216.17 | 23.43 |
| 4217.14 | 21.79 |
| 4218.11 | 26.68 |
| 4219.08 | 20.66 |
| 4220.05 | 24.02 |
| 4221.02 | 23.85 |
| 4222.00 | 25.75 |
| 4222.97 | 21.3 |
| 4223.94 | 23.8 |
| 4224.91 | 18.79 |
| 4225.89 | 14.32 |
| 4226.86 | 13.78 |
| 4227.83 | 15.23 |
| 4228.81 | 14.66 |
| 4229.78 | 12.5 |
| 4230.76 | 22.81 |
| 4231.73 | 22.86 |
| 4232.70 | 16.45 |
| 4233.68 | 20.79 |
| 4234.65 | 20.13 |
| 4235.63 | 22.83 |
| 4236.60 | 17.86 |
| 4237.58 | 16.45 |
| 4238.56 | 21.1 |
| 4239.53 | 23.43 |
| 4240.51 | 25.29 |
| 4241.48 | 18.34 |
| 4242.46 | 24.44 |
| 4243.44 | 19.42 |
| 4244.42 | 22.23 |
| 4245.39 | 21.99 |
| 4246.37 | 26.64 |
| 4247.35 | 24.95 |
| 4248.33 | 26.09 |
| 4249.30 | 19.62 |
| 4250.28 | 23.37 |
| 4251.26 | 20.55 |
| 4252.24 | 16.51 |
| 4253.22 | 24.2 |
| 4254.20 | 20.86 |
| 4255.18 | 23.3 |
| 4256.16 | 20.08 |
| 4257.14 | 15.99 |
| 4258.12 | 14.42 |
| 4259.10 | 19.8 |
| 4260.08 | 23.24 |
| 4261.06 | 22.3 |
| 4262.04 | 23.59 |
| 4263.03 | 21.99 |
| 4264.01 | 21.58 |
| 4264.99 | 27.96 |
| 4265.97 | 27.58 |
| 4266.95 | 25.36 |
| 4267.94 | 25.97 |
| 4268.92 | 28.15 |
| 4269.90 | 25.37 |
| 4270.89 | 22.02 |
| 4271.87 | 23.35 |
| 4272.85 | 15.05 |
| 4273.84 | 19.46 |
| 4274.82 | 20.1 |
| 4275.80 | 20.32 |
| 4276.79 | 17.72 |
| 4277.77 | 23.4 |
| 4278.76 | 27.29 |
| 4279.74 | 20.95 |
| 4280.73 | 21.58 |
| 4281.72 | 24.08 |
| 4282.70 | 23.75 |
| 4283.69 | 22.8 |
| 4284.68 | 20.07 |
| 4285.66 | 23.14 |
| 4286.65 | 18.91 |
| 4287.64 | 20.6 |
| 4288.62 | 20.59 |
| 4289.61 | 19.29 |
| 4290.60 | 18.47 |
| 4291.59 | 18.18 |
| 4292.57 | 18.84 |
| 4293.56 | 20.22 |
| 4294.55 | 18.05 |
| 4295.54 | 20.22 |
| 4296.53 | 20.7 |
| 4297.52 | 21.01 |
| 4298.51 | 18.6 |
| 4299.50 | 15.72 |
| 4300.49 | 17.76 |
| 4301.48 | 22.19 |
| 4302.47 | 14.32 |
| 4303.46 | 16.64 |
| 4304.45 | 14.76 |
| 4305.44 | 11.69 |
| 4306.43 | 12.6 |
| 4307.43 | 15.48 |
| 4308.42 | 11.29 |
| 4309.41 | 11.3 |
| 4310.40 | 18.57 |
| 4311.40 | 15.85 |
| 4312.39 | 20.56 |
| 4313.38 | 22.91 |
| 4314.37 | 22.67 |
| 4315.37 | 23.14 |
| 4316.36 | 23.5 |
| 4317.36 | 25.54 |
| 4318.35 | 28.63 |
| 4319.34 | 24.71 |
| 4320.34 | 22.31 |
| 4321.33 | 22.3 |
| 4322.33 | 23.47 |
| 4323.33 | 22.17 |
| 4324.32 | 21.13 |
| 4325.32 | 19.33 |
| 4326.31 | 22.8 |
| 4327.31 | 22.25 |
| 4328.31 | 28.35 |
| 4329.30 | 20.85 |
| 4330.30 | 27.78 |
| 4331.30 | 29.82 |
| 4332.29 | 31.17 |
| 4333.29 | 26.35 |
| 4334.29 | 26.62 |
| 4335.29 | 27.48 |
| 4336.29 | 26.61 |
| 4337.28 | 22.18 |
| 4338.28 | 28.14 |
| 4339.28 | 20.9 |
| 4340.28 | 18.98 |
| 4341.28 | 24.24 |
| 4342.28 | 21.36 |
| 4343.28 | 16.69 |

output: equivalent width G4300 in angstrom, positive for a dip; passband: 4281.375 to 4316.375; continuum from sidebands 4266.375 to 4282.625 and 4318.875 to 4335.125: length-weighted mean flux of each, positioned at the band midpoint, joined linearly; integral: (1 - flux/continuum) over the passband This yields 7.0 angstrom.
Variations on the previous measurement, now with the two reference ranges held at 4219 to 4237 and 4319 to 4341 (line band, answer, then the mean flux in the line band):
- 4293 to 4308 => 3.7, 17.3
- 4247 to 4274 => -1.5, 22.3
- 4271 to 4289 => 0.6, 21.3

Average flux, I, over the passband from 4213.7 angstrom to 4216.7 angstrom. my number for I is 21.8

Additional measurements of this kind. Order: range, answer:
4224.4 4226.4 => 16.6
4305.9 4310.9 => 13.8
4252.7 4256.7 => 22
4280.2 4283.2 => 23.1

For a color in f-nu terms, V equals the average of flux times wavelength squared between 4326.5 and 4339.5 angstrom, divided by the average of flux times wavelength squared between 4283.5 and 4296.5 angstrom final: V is 1.34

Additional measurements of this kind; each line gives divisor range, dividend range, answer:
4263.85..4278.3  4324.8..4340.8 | 1.12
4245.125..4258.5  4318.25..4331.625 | 1.15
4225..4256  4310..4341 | 1.21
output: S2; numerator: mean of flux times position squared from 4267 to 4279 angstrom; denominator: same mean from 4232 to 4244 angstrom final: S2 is 1.1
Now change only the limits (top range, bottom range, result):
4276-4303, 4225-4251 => 1.03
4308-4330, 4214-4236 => 1.11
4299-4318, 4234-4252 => 0.84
